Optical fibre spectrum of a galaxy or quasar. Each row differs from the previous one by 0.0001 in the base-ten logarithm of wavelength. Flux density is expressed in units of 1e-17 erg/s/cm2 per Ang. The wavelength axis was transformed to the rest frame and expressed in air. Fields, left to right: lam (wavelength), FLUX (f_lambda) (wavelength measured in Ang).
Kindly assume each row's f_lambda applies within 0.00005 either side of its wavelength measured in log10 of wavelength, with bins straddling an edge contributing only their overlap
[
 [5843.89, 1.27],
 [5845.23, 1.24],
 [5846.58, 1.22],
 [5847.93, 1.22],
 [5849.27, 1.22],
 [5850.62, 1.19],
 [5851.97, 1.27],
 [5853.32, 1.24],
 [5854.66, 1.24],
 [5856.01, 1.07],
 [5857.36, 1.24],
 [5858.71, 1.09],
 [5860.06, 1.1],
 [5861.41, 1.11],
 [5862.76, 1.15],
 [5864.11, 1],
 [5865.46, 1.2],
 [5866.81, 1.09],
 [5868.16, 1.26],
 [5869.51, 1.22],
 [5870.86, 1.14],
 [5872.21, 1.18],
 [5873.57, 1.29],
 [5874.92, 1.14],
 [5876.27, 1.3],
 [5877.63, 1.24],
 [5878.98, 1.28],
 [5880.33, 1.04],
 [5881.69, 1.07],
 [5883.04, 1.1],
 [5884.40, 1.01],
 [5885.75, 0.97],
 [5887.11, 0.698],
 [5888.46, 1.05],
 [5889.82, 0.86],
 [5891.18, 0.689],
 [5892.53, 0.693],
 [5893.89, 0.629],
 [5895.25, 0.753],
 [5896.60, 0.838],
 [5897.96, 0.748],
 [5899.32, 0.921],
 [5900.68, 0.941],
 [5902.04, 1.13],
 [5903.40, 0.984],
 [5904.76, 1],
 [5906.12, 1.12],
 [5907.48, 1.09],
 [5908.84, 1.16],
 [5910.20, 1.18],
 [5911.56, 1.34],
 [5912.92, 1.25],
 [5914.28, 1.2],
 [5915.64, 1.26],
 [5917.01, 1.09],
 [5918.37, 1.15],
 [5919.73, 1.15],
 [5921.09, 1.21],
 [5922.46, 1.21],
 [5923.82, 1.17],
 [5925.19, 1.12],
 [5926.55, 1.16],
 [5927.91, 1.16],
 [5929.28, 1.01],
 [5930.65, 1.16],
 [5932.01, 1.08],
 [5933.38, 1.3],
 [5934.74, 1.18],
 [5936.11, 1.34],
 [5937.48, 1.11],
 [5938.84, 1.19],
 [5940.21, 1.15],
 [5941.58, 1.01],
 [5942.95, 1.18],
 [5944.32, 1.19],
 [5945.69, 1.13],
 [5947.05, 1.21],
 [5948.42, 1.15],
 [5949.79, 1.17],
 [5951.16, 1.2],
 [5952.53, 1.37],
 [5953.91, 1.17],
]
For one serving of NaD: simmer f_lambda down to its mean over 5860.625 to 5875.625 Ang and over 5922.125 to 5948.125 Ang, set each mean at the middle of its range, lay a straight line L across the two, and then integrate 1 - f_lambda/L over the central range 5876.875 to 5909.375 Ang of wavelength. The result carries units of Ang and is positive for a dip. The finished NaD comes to 5.7 Ang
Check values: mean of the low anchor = 1.16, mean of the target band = 0.959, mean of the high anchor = 1.16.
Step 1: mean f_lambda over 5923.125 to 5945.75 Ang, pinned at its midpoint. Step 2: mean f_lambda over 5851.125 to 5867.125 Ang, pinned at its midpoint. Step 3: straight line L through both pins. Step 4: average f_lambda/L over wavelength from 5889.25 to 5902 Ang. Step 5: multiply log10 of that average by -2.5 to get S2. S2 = 0.39 mag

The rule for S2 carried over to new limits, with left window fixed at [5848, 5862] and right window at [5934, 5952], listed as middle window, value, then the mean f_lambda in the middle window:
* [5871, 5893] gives 0.13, 1.04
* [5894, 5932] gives 0.09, 1.09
